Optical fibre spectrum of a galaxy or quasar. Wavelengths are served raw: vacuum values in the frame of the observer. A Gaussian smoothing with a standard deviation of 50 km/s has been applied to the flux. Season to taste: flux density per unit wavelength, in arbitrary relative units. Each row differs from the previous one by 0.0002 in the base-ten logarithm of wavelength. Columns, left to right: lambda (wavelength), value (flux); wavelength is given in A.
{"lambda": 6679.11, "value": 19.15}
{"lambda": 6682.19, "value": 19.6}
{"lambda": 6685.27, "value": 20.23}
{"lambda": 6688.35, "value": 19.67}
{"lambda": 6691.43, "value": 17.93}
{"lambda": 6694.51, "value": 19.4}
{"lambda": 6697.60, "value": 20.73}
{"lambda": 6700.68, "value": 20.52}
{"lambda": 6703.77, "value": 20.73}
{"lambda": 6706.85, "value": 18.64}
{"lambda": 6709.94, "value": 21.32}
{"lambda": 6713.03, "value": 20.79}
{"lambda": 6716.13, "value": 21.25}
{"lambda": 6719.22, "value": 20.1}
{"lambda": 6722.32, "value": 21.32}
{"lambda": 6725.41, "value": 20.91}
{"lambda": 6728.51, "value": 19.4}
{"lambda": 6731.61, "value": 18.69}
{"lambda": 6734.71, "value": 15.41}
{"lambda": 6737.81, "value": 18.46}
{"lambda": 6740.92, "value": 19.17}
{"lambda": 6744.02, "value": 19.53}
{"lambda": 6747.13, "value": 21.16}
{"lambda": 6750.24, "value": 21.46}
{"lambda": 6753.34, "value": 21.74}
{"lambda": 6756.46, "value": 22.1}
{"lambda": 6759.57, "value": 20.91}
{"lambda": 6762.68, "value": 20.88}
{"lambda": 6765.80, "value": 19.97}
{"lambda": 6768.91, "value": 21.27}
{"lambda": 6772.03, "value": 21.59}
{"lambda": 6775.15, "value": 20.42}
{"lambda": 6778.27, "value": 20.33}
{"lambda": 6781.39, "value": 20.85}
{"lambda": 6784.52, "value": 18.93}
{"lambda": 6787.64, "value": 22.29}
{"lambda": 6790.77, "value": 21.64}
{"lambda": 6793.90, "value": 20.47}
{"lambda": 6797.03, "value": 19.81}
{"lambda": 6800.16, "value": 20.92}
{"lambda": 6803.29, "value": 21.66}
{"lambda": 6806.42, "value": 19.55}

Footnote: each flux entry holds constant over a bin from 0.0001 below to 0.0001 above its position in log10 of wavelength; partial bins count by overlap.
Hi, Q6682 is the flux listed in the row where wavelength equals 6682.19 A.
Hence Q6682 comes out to 19.6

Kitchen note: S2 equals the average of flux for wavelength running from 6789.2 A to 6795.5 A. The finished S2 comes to 21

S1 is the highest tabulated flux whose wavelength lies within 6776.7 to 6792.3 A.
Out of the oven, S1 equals 22.29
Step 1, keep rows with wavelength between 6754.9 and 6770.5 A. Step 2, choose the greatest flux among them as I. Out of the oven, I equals 22.1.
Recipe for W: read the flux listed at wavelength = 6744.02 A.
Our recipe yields 19.53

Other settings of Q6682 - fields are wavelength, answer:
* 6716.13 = 21.25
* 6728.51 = 19.4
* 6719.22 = 20.1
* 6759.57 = 20.91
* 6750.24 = 21.46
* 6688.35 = 19.67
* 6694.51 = 19.4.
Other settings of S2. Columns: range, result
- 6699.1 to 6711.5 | 20.3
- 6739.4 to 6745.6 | 19.4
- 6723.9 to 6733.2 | 19.6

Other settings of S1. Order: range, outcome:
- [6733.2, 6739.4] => 18.46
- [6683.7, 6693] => 20.23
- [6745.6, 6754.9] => 21.74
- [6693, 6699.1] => 20.73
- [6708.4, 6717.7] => 21.32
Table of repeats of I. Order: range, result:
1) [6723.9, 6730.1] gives 20.91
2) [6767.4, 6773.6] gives 21.59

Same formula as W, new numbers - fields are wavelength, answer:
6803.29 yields 21.66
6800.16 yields 20.92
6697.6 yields 20.73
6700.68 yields 20.52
